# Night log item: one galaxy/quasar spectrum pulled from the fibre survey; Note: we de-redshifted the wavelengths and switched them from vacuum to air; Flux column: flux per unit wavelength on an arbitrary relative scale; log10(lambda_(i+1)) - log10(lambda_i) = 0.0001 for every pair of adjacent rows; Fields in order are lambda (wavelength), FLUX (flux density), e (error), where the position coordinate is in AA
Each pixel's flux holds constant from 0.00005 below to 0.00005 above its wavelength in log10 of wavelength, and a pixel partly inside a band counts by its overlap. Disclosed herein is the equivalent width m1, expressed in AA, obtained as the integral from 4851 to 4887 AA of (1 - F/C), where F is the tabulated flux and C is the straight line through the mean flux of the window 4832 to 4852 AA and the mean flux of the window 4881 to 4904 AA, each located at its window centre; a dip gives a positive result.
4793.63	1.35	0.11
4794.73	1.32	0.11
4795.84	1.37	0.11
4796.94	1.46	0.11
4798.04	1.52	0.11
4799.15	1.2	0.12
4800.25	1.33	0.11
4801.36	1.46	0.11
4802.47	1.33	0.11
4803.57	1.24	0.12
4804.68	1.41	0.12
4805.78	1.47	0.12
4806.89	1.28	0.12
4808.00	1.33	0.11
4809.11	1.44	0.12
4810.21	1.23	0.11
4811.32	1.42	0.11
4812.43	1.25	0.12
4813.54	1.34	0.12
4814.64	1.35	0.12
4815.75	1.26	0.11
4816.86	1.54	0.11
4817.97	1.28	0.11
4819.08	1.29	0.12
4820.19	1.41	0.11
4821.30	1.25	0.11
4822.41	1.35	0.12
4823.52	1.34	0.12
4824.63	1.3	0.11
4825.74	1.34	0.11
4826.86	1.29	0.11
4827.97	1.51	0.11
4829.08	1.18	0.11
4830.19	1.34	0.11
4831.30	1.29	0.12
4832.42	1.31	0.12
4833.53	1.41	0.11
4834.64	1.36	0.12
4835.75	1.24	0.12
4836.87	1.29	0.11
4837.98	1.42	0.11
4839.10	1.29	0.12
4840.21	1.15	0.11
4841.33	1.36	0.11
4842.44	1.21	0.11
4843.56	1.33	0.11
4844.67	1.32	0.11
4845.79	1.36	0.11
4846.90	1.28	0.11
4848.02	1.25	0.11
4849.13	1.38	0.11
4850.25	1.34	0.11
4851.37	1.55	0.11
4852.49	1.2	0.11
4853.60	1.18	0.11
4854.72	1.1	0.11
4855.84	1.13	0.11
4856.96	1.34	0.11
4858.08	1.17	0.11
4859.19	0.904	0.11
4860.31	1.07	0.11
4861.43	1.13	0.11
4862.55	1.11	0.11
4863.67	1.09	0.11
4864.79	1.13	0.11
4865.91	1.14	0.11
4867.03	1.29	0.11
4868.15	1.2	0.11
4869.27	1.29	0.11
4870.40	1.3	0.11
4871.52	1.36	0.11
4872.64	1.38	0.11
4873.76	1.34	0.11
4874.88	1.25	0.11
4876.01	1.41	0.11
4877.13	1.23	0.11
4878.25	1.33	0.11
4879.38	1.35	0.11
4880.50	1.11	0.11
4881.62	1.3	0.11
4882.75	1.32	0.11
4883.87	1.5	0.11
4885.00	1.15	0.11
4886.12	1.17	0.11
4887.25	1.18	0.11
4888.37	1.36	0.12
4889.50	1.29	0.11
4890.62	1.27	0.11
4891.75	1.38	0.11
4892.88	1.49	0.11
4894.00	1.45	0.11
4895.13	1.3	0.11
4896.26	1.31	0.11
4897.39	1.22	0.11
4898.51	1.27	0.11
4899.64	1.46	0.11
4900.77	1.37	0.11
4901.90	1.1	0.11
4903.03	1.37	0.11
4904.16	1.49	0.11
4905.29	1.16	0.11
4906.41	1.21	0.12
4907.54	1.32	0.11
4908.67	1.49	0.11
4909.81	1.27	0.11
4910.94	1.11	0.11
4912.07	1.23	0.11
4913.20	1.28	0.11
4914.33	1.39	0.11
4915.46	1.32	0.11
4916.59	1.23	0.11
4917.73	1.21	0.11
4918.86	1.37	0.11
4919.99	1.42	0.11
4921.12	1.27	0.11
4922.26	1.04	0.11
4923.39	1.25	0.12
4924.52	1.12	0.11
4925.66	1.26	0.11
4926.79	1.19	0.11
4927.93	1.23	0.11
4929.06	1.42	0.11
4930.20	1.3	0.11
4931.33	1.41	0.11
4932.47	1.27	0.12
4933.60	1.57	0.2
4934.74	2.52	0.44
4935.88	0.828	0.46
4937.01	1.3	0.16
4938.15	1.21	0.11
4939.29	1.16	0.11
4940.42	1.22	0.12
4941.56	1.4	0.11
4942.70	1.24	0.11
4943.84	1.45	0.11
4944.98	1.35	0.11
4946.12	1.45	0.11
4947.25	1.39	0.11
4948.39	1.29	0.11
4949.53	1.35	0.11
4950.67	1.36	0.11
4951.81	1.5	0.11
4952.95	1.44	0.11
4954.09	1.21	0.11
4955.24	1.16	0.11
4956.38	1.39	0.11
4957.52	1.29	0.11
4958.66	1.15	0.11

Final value 2.4 AA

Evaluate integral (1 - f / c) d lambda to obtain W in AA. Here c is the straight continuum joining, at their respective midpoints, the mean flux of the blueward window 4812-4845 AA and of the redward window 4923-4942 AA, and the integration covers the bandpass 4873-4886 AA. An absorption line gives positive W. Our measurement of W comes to 0.3 AA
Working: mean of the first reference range 1.32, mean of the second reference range 1.33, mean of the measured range 1.3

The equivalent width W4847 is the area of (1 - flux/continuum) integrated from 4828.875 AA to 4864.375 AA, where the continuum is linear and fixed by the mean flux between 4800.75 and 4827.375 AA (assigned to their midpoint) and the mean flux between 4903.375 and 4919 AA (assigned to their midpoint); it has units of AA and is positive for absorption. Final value 1.9 AA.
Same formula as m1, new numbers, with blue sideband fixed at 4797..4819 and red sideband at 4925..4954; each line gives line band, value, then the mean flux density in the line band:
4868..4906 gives 1.38 AA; 1.31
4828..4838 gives 0.25 AA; 1.32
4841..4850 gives 0.29 AA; 1.31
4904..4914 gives 0.59 AA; 1.28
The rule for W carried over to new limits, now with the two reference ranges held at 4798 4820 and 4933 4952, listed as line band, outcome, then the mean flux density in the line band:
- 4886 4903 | 0.7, 1.31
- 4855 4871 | 2.3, 1.16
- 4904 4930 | 2.0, 1.27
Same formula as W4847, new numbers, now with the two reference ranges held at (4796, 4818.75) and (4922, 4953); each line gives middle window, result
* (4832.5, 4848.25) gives 0.5 AA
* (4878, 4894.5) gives 0.5 AA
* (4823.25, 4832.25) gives 0.2 AA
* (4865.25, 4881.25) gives 0.8 AA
